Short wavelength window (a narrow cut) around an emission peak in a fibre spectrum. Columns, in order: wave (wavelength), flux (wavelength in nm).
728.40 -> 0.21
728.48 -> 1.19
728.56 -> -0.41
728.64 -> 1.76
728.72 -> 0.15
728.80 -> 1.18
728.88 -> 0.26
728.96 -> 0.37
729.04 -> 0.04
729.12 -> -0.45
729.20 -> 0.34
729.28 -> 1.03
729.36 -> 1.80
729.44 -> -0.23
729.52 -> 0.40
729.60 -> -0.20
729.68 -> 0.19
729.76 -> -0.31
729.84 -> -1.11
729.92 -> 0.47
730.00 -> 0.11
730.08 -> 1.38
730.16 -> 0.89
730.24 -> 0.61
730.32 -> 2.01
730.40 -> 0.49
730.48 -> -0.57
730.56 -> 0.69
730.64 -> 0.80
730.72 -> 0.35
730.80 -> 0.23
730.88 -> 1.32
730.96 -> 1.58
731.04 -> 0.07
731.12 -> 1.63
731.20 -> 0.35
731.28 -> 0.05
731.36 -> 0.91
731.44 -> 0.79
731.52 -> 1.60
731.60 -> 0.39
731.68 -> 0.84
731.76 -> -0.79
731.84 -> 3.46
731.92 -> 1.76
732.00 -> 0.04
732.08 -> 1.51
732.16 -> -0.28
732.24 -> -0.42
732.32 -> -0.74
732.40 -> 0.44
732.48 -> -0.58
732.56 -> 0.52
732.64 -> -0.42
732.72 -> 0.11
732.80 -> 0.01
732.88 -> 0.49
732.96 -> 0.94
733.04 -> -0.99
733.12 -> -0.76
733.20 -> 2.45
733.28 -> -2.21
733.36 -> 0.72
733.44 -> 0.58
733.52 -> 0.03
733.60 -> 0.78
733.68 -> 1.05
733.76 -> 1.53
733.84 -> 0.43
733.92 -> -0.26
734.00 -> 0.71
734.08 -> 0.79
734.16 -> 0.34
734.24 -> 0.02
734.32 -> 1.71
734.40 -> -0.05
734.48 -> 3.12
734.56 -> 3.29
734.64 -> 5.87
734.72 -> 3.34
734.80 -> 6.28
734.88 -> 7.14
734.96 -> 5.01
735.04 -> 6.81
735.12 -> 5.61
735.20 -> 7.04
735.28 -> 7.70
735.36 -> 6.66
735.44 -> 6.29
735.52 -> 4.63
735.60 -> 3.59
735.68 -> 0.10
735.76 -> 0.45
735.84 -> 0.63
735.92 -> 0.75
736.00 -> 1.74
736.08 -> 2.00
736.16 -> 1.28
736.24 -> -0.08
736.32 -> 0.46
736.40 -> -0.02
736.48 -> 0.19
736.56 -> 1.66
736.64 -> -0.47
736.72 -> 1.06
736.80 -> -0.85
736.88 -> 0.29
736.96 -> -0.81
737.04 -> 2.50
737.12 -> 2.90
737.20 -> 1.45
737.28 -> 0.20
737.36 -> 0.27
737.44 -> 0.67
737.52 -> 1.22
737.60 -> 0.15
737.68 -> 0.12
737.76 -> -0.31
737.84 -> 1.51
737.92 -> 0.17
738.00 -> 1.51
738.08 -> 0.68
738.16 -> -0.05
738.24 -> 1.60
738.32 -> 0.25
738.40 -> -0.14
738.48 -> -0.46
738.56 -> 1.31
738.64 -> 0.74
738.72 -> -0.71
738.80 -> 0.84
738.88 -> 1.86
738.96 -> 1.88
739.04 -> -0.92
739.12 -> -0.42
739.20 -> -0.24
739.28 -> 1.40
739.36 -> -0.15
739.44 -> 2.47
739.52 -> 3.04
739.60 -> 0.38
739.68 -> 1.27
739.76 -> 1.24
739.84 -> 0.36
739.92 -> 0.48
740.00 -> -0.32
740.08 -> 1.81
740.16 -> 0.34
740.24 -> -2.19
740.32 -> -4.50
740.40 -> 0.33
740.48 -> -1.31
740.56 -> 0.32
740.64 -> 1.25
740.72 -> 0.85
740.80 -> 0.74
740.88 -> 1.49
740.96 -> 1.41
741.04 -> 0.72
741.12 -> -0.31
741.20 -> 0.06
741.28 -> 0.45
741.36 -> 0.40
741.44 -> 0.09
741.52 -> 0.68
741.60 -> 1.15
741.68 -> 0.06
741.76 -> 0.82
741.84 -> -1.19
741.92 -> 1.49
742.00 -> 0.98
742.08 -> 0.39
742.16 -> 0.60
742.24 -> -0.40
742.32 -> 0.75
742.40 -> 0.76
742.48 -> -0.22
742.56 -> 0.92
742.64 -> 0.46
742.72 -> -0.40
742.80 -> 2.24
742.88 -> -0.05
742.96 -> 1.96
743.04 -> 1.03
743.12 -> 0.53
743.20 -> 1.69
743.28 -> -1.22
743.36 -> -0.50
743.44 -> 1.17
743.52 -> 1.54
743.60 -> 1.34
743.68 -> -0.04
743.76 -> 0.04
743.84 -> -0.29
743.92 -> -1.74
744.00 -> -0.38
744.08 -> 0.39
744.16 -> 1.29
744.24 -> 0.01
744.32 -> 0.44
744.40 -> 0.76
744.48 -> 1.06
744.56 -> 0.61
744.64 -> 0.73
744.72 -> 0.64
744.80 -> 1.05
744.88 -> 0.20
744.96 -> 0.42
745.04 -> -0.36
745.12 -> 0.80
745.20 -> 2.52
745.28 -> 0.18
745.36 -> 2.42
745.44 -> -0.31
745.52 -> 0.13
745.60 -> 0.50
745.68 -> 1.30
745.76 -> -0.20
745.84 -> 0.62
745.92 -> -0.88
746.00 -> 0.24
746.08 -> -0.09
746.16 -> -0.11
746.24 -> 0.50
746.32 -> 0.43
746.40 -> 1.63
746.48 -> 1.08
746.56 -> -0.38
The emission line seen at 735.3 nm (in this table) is [O II] 3727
